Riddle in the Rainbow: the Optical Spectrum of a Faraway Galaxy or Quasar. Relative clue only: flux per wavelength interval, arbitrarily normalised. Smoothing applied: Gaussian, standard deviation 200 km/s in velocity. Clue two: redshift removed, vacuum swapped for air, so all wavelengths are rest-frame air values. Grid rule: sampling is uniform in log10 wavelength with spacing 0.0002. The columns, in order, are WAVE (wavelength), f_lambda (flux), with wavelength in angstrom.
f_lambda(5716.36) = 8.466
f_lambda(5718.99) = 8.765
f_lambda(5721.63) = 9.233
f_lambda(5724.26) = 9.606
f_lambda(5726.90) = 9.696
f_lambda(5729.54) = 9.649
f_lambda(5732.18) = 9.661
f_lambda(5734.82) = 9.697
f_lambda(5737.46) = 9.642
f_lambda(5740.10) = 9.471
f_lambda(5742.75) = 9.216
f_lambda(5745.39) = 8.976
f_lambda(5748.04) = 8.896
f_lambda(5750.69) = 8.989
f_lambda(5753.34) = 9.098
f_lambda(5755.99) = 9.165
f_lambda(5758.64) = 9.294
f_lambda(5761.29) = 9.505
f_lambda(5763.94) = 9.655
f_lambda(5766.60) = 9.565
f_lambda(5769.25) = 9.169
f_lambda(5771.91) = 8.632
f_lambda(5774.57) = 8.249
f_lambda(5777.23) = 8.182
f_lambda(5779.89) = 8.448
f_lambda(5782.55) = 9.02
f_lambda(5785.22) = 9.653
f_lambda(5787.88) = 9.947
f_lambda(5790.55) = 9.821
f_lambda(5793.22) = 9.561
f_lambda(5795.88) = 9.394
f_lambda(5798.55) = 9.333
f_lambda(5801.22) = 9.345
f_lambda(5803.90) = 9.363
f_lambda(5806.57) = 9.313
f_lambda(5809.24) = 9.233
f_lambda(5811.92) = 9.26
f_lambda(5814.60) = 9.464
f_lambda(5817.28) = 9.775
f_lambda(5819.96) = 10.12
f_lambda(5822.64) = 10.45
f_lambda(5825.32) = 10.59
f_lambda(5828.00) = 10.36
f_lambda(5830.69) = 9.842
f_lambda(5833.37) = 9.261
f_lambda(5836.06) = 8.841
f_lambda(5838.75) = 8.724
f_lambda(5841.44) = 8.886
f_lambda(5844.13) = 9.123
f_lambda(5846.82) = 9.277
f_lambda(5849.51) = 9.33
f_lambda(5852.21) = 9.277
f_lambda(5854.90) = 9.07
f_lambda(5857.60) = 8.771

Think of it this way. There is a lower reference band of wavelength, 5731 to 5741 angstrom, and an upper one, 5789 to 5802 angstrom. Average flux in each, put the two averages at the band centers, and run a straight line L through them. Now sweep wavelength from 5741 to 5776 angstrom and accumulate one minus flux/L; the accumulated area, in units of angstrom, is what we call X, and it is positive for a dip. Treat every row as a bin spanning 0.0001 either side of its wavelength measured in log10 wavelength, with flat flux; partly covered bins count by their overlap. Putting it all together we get 1.7 angstrom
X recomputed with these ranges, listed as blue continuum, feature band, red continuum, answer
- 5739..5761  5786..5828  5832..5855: -2.6 angstrom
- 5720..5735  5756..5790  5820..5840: 1.8 angstrom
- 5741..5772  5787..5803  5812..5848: -0.3 angstrom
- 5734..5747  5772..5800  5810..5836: 1.4 angstrom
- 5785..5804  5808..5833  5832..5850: -1.6 angstrom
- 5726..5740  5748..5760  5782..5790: 0.7 angstrom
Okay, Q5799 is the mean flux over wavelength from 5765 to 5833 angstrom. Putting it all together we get 9.44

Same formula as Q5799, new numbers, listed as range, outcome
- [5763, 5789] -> 9.04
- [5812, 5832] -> 10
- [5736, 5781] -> 9.07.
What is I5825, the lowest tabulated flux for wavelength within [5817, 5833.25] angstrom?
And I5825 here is 9.775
